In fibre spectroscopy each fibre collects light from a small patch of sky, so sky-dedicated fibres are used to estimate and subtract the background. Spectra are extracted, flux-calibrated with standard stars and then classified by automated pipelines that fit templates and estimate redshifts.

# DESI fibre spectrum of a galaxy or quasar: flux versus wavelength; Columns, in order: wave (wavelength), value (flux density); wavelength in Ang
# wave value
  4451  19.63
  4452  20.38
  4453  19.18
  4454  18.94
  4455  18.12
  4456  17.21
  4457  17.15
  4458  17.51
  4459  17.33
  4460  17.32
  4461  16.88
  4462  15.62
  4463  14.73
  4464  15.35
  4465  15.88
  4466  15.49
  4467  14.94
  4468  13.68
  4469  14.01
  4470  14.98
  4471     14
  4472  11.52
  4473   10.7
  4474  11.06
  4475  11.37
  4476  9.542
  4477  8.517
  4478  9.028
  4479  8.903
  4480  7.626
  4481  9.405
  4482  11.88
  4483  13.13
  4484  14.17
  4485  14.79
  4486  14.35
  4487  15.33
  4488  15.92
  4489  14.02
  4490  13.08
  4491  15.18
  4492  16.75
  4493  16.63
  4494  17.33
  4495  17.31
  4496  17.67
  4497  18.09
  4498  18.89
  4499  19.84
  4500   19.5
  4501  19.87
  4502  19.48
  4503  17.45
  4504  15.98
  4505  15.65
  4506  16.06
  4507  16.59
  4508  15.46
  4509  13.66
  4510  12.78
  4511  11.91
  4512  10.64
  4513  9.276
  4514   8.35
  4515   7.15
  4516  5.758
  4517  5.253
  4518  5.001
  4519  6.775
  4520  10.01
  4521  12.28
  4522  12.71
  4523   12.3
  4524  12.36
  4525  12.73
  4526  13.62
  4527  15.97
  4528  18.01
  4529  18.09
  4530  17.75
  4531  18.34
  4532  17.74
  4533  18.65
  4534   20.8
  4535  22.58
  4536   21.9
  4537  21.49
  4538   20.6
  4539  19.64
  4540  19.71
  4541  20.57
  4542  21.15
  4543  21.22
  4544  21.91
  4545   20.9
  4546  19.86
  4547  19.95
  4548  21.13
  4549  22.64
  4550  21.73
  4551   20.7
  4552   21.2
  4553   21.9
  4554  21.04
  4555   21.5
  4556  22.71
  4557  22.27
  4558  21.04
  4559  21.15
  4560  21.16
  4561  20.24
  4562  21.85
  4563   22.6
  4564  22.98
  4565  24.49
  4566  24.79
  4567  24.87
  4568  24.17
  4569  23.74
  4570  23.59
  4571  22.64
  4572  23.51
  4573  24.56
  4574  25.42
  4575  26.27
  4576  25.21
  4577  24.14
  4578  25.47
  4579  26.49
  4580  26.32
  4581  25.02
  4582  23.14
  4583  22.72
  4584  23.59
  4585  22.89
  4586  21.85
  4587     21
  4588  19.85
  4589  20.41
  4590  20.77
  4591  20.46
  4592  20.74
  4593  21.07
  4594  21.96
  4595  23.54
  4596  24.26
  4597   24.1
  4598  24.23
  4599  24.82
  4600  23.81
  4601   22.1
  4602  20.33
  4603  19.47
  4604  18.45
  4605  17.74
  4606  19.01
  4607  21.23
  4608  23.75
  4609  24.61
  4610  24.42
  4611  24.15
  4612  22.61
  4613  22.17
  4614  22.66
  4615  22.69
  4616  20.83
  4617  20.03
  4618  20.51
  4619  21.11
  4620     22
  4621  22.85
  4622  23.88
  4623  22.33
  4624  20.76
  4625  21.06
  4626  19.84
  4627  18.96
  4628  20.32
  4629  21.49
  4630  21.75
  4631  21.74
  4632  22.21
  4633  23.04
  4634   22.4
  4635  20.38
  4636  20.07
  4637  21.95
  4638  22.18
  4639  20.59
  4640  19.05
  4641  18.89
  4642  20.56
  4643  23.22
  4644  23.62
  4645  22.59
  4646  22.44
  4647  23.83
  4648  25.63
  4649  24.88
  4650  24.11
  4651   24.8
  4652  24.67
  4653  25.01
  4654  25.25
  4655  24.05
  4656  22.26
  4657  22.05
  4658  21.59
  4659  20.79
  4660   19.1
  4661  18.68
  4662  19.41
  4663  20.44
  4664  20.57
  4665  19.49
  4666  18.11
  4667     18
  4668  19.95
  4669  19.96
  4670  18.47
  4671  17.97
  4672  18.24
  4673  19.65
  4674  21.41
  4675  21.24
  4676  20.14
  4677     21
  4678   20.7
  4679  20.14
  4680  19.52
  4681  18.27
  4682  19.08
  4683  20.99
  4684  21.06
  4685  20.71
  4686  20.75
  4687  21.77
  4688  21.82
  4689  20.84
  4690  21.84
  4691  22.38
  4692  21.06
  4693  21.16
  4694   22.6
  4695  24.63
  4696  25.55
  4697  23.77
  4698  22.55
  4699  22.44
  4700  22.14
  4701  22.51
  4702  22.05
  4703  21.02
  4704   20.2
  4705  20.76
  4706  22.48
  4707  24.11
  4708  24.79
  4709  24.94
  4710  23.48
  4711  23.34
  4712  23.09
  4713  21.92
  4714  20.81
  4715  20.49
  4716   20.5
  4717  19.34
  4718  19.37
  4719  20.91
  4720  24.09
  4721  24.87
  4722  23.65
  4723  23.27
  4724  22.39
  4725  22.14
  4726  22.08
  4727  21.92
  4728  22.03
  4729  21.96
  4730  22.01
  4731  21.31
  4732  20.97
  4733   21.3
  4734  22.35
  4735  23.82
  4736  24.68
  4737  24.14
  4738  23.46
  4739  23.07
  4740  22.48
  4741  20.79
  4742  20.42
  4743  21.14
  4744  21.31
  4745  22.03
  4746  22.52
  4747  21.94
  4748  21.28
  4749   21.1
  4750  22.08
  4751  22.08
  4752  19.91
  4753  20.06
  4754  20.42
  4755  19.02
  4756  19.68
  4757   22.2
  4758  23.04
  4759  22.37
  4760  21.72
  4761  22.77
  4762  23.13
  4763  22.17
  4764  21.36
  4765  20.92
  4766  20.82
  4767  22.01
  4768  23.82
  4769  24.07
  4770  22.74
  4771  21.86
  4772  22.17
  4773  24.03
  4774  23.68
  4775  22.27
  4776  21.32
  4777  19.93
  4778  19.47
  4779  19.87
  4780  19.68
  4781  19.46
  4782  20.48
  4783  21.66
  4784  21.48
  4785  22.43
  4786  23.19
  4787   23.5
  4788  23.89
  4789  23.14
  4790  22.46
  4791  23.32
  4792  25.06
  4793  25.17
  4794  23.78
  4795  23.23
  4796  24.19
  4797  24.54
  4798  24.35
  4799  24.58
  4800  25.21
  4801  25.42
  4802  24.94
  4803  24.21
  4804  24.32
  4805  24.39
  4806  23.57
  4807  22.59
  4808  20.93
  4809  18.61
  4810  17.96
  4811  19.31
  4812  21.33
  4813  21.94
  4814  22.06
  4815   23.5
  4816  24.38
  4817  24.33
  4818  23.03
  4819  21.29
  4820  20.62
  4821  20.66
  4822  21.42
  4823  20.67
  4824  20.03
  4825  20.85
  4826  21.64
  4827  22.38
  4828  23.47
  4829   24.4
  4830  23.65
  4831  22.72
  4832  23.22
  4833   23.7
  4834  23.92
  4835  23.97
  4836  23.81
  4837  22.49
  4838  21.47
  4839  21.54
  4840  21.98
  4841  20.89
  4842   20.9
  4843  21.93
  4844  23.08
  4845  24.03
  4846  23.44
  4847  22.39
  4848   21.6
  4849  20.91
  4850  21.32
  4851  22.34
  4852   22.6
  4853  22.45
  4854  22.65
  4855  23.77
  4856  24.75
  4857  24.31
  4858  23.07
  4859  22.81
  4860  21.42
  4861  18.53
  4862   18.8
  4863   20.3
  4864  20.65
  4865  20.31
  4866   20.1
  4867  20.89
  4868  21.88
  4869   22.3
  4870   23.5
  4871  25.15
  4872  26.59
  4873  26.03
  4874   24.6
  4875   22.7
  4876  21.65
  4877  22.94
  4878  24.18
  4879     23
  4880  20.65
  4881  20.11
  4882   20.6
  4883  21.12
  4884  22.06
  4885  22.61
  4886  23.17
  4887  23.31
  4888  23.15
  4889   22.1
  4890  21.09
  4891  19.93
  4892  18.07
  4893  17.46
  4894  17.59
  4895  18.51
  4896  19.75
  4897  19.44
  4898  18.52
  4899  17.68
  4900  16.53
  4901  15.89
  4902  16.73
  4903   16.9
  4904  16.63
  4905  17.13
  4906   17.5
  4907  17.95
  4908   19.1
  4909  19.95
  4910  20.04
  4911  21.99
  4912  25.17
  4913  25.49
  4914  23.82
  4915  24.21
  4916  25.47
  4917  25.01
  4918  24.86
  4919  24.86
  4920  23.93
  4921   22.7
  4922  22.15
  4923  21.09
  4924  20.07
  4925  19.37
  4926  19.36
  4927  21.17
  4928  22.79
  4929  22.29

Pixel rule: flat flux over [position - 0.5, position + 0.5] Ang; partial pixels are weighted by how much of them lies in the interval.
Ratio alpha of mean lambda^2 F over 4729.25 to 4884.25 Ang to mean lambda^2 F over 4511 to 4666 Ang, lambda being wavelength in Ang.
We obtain 1.2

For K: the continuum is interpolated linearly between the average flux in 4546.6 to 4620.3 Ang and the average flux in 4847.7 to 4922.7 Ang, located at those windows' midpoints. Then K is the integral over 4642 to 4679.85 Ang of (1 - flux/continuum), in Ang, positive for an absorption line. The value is 1.4 Ang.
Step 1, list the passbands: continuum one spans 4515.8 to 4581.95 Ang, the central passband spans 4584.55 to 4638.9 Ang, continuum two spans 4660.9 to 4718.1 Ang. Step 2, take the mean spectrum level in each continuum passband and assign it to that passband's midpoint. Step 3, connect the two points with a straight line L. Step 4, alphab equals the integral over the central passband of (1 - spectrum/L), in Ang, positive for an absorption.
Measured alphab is -3.2 Ang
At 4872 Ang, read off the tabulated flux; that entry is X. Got 26.59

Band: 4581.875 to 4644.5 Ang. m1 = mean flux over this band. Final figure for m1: 21.7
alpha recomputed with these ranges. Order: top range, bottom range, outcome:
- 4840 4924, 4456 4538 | 1.75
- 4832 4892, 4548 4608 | 1.12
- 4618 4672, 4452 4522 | 1.64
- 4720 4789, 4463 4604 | 1.33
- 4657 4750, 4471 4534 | 1.71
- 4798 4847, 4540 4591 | 1.11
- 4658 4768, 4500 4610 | 1.17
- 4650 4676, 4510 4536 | 1.69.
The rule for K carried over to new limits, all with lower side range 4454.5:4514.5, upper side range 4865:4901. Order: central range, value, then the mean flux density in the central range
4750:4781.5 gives -3.64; 21.6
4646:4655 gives -3.74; 24.6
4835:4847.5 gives -1.09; 22.4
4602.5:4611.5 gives -2.58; 21.4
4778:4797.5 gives -2.84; 22.6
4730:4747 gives -3.02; 22.2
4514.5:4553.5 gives -3.80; 17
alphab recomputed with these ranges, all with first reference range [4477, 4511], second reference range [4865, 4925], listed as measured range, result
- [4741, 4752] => -1.45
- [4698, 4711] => -3.03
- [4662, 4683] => -2.13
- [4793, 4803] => -2.38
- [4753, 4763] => -1.24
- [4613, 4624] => -3.14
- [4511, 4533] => 4.90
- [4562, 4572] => -4.61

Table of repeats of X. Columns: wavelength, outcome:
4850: 21.32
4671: 17.97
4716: 20.5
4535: 22.58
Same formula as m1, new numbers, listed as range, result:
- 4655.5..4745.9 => 21.5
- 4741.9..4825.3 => 22.2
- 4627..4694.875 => 21.3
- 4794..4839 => 22.7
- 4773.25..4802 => 22.8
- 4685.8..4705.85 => 22.1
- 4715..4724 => 21.9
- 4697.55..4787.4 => 22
